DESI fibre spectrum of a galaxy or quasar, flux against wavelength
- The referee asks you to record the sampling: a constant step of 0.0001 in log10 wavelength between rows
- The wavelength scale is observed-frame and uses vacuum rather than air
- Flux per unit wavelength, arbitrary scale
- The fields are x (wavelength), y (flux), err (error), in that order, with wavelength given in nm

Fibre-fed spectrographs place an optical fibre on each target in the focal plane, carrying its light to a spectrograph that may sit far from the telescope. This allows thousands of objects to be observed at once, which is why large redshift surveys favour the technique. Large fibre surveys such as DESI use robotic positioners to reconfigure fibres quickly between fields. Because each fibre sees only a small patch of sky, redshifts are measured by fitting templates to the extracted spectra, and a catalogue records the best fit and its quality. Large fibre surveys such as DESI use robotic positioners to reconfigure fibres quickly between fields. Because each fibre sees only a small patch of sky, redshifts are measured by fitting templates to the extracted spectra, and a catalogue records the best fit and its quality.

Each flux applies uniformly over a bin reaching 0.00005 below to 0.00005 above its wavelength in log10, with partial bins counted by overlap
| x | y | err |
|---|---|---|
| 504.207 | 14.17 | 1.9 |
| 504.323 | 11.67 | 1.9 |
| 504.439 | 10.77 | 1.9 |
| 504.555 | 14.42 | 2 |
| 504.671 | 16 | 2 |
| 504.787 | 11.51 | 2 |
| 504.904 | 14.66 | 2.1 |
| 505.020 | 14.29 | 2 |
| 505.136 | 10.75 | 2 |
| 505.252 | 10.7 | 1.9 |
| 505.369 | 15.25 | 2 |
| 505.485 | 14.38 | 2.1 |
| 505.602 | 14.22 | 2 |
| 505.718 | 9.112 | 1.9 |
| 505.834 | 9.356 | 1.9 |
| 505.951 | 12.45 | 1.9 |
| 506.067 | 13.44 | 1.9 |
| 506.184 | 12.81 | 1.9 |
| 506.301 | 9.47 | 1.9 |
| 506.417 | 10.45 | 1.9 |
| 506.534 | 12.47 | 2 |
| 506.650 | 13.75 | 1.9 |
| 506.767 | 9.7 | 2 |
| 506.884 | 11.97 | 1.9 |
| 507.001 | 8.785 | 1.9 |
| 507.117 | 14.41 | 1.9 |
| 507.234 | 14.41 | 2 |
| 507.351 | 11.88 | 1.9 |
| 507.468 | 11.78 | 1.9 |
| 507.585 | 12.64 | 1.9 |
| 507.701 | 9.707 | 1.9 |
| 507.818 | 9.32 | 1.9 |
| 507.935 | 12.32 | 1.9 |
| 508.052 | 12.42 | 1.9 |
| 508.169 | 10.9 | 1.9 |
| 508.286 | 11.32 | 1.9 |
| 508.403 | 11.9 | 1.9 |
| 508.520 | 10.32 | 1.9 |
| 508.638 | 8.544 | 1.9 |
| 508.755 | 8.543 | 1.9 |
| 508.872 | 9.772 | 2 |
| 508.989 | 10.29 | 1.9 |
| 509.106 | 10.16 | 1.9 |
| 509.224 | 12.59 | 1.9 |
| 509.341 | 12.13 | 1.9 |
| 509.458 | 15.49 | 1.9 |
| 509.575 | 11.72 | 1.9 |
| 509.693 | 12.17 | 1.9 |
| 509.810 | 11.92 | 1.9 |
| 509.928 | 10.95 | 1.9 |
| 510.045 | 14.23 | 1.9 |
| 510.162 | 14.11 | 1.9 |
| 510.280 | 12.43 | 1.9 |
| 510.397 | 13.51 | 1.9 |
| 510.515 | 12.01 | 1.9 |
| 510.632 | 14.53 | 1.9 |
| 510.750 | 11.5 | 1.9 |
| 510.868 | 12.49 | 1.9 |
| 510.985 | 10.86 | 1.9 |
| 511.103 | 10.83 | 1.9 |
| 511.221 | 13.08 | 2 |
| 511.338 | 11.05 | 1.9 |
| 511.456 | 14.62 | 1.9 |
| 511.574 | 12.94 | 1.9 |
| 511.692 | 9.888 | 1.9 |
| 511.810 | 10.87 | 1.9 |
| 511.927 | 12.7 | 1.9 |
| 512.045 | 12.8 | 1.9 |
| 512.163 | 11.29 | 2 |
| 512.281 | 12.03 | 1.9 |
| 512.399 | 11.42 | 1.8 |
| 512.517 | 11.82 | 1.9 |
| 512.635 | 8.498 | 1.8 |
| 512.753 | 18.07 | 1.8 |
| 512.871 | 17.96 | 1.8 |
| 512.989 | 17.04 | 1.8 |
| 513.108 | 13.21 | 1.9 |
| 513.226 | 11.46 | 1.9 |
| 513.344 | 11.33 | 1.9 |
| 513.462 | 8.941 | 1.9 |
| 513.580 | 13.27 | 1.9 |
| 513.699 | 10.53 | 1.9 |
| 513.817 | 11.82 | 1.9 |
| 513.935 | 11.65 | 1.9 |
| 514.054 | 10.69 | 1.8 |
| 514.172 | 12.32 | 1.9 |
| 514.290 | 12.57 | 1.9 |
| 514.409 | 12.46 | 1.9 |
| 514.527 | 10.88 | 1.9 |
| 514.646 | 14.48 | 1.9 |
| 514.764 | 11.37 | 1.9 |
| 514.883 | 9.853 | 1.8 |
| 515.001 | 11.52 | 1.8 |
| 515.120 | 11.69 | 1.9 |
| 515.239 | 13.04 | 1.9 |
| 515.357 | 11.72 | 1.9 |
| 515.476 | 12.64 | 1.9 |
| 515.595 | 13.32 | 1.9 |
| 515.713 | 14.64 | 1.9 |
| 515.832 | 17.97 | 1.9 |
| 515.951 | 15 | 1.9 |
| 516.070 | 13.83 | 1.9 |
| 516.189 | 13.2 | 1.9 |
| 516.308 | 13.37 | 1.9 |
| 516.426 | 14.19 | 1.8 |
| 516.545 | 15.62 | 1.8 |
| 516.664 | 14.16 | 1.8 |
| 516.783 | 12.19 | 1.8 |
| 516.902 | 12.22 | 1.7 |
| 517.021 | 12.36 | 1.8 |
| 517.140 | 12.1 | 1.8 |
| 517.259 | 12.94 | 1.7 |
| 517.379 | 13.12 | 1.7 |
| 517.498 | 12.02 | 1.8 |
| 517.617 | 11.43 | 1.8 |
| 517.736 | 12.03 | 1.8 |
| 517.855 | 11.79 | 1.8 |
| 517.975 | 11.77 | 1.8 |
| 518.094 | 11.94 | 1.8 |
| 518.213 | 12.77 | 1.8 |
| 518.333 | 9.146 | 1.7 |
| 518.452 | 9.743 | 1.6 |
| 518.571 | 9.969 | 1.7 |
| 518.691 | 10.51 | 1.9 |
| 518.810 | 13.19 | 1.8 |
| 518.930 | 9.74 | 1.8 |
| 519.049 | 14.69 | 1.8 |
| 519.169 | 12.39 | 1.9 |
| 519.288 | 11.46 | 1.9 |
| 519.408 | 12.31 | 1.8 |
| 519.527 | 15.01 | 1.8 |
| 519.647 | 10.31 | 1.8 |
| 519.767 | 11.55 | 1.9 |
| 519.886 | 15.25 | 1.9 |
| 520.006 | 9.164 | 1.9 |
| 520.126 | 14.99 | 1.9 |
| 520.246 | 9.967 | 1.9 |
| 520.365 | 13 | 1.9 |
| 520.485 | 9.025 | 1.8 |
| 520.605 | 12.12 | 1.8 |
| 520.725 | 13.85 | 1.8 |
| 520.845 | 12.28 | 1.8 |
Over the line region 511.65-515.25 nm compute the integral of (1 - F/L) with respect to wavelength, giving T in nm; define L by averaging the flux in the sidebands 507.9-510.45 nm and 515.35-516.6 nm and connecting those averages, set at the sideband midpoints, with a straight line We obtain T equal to 0.30 nm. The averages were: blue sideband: 11.7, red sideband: 14.2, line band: 12.2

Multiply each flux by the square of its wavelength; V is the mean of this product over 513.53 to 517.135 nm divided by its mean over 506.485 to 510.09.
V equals 1.1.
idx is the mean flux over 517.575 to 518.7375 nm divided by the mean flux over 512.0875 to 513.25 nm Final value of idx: 0.8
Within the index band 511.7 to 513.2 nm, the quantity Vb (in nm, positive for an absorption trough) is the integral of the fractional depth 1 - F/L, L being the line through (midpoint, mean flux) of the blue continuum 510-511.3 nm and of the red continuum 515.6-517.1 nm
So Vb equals 0.011 nm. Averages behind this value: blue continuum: 12.7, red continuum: 14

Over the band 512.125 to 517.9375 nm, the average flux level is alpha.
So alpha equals 12.7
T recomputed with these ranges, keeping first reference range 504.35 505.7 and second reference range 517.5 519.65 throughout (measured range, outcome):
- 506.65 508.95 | 0.313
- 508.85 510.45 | 0.049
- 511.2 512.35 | 0.035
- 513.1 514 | 0.062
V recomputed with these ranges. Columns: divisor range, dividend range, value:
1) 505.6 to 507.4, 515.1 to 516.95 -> 1.22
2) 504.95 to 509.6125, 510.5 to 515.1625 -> 1.07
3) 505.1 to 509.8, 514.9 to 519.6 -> 1.13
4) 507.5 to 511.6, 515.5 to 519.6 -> 1.11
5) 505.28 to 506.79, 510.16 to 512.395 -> 1.03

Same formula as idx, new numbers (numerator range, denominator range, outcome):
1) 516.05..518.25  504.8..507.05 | 1.06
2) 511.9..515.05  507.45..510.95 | 1.05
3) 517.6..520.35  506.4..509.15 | 1.06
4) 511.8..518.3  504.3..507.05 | 1.04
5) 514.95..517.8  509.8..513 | 1.04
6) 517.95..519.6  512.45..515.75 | 0.94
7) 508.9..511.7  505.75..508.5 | 1.06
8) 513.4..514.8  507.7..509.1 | 1.12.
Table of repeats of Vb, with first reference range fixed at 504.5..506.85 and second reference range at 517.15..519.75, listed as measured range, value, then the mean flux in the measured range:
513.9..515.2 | 0.02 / 11.8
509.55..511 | -0.04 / 12.6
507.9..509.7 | 0.15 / 11.2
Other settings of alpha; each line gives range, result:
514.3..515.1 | 11.8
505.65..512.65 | 11.7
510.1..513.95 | 12.5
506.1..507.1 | 11.4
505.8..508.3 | 11.7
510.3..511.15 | 12.3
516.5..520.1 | 12.1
